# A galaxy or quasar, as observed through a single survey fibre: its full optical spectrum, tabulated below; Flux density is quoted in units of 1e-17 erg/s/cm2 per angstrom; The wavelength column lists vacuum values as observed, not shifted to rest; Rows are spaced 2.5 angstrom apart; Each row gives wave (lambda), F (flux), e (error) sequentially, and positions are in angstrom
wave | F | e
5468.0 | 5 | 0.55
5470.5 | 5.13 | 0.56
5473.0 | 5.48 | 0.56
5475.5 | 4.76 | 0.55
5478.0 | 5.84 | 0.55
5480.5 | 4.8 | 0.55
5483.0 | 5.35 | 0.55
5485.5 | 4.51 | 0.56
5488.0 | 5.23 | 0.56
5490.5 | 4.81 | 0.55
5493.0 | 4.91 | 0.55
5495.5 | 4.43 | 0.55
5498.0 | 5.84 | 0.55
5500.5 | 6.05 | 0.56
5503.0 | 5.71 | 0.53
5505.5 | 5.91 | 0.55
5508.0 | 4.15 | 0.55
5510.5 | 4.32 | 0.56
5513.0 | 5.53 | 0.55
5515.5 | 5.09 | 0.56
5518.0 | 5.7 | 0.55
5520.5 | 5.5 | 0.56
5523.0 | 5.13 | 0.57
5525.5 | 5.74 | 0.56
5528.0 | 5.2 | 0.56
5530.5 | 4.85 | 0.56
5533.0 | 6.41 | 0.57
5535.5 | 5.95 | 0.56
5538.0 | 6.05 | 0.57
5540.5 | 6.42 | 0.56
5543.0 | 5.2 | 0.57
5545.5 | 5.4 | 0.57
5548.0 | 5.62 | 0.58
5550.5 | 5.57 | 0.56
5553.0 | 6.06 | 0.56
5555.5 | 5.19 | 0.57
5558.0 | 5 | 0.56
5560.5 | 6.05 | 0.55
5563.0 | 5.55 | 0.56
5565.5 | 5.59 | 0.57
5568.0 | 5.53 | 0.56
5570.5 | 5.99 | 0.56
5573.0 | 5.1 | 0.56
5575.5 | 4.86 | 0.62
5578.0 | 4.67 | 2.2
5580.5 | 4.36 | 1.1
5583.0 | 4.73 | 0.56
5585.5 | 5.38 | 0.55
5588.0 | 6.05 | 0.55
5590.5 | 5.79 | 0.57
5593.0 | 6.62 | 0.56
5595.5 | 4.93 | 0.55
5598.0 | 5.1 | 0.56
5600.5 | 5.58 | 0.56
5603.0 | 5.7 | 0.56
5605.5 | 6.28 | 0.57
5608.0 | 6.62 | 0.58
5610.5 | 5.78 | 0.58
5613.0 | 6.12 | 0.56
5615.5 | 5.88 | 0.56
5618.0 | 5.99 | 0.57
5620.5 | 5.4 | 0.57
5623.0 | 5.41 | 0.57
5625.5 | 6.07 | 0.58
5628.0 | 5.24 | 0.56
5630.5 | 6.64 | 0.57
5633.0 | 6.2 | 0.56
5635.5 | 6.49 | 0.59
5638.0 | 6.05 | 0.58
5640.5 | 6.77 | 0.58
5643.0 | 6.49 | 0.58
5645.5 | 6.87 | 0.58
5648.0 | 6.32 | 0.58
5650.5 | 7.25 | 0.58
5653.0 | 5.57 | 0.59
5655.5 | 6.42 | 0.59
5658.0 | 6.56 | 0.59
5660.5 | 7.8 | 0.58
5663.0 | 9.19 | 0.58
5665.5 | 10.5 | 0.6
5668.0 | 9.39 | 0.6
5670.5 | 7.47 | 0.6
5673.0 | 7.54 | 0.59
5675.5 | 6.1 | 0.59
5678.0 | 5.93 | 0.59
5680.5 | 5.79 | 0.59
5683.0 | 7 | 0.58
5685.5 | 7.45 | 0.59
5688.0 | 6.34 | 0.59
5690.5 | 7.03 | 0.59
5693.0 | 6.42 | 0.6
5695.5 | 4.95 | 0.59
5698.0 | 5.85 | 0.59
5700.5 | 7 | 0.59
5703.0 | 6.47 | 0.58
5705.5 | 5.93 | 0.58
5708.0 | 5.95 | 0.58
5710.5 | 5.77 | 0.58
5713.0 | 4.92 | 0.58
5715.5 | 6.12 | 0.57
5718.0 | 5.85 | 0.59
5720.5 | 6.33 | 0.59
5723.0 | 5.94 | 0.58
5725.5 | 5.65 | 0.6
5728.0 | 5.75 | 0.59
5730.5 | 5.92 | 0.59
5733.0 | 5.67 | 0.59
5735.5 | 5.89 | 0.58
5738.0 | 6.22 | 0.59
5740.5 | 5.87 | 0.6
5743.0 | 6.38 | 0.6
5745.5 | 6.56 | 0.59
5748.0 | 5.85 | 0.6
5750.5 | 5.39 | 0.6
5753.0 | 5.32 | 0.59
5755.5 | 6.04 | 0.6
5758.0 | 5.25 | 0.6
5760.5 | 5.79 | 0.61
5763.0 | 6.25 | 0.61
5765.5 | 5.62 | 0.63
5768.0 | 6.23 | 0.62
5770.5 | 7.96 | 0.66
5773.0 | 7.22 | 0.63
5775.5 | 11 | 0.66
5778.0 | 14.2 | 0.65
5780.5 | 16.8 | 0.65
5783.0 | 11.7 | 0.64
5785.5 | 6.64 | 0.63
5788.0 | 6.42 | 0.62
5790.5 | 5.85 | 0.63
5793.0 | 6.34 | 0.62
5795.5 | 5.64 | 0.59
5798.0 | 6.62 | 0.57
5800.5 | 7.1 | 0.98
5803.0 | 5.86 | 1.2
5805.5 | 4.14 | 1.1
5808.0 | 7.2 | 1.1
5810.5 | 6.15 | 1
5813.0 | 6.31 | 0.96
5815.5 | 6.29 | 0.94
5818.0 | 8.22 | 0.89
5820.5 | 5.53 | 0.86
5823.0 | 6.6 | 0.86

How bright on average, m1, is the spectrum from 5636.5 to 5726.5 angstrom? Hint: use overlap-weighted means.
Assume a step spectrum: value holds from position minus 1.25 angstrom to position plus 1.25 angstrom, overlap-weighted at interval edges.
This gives 6.64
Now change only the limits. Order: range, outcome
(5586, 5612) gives 5.83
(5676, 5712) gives 6.26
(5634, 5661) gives 6.56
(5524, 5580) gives 5.53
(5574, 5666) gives 6.12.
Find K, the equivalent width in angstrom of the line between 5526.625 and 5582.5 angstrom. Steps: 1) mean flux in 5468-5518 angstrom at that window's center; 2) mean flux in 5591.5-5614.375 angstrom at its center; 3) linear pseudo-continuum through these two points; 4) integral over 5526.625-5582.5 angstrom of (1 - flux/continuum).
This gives 0.7 angstrom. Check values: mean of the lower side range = 5.16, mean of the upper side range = 5.86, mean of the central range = 5.47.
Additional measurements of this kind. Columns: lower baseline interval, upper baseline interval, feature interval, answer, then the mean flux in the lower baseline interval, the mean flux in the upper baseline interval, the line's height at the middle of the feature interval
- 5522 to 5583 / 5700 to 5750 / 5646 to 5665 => -4.5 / 5.46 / 5.98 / 5.77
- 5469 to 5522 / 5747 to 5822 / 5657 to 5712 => -3.9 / 5.19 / 7.17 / 6.48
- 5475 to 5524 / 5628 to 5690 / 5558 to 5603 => 5.1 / 5.19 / 6.97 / 6.09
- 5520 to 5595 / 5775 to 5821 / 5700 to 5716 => 2.2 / 5.51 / 7.77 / 6.93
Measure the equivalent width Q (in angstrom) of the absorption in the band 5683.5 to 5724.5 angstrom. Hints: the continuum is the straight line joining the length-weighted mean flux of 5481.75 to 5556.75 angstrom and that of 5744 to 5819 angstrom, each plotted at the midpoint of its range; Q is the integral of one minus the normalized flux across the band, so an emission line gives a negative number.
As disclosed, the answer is 3.1 angstrom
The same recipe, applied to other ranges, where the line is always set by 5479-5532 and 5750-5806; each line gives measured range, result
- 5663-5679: -3.5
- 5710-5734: 4.1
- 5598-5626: 1.0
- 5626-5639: 0.2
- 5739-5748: 1.2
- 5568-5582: 1.7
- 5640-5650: -0.5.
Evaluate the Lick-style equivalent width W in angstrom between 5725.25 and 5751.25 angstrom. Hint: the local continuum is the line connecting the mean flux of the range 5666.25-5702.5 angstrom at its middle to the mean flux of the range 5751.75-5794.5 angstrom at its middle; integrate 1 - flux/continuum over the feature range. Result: 5.3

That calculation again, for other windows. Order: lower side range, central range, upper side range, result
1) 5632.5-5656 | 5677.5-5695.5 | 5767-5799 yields 1.7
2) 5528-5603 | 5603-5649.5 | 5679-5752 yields -3.3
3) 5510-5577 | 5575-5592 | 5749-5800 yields 2.1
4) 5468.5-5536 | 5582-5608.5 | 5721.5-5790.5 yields 1.2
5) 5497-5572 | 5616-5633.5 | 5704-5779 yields 0.2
